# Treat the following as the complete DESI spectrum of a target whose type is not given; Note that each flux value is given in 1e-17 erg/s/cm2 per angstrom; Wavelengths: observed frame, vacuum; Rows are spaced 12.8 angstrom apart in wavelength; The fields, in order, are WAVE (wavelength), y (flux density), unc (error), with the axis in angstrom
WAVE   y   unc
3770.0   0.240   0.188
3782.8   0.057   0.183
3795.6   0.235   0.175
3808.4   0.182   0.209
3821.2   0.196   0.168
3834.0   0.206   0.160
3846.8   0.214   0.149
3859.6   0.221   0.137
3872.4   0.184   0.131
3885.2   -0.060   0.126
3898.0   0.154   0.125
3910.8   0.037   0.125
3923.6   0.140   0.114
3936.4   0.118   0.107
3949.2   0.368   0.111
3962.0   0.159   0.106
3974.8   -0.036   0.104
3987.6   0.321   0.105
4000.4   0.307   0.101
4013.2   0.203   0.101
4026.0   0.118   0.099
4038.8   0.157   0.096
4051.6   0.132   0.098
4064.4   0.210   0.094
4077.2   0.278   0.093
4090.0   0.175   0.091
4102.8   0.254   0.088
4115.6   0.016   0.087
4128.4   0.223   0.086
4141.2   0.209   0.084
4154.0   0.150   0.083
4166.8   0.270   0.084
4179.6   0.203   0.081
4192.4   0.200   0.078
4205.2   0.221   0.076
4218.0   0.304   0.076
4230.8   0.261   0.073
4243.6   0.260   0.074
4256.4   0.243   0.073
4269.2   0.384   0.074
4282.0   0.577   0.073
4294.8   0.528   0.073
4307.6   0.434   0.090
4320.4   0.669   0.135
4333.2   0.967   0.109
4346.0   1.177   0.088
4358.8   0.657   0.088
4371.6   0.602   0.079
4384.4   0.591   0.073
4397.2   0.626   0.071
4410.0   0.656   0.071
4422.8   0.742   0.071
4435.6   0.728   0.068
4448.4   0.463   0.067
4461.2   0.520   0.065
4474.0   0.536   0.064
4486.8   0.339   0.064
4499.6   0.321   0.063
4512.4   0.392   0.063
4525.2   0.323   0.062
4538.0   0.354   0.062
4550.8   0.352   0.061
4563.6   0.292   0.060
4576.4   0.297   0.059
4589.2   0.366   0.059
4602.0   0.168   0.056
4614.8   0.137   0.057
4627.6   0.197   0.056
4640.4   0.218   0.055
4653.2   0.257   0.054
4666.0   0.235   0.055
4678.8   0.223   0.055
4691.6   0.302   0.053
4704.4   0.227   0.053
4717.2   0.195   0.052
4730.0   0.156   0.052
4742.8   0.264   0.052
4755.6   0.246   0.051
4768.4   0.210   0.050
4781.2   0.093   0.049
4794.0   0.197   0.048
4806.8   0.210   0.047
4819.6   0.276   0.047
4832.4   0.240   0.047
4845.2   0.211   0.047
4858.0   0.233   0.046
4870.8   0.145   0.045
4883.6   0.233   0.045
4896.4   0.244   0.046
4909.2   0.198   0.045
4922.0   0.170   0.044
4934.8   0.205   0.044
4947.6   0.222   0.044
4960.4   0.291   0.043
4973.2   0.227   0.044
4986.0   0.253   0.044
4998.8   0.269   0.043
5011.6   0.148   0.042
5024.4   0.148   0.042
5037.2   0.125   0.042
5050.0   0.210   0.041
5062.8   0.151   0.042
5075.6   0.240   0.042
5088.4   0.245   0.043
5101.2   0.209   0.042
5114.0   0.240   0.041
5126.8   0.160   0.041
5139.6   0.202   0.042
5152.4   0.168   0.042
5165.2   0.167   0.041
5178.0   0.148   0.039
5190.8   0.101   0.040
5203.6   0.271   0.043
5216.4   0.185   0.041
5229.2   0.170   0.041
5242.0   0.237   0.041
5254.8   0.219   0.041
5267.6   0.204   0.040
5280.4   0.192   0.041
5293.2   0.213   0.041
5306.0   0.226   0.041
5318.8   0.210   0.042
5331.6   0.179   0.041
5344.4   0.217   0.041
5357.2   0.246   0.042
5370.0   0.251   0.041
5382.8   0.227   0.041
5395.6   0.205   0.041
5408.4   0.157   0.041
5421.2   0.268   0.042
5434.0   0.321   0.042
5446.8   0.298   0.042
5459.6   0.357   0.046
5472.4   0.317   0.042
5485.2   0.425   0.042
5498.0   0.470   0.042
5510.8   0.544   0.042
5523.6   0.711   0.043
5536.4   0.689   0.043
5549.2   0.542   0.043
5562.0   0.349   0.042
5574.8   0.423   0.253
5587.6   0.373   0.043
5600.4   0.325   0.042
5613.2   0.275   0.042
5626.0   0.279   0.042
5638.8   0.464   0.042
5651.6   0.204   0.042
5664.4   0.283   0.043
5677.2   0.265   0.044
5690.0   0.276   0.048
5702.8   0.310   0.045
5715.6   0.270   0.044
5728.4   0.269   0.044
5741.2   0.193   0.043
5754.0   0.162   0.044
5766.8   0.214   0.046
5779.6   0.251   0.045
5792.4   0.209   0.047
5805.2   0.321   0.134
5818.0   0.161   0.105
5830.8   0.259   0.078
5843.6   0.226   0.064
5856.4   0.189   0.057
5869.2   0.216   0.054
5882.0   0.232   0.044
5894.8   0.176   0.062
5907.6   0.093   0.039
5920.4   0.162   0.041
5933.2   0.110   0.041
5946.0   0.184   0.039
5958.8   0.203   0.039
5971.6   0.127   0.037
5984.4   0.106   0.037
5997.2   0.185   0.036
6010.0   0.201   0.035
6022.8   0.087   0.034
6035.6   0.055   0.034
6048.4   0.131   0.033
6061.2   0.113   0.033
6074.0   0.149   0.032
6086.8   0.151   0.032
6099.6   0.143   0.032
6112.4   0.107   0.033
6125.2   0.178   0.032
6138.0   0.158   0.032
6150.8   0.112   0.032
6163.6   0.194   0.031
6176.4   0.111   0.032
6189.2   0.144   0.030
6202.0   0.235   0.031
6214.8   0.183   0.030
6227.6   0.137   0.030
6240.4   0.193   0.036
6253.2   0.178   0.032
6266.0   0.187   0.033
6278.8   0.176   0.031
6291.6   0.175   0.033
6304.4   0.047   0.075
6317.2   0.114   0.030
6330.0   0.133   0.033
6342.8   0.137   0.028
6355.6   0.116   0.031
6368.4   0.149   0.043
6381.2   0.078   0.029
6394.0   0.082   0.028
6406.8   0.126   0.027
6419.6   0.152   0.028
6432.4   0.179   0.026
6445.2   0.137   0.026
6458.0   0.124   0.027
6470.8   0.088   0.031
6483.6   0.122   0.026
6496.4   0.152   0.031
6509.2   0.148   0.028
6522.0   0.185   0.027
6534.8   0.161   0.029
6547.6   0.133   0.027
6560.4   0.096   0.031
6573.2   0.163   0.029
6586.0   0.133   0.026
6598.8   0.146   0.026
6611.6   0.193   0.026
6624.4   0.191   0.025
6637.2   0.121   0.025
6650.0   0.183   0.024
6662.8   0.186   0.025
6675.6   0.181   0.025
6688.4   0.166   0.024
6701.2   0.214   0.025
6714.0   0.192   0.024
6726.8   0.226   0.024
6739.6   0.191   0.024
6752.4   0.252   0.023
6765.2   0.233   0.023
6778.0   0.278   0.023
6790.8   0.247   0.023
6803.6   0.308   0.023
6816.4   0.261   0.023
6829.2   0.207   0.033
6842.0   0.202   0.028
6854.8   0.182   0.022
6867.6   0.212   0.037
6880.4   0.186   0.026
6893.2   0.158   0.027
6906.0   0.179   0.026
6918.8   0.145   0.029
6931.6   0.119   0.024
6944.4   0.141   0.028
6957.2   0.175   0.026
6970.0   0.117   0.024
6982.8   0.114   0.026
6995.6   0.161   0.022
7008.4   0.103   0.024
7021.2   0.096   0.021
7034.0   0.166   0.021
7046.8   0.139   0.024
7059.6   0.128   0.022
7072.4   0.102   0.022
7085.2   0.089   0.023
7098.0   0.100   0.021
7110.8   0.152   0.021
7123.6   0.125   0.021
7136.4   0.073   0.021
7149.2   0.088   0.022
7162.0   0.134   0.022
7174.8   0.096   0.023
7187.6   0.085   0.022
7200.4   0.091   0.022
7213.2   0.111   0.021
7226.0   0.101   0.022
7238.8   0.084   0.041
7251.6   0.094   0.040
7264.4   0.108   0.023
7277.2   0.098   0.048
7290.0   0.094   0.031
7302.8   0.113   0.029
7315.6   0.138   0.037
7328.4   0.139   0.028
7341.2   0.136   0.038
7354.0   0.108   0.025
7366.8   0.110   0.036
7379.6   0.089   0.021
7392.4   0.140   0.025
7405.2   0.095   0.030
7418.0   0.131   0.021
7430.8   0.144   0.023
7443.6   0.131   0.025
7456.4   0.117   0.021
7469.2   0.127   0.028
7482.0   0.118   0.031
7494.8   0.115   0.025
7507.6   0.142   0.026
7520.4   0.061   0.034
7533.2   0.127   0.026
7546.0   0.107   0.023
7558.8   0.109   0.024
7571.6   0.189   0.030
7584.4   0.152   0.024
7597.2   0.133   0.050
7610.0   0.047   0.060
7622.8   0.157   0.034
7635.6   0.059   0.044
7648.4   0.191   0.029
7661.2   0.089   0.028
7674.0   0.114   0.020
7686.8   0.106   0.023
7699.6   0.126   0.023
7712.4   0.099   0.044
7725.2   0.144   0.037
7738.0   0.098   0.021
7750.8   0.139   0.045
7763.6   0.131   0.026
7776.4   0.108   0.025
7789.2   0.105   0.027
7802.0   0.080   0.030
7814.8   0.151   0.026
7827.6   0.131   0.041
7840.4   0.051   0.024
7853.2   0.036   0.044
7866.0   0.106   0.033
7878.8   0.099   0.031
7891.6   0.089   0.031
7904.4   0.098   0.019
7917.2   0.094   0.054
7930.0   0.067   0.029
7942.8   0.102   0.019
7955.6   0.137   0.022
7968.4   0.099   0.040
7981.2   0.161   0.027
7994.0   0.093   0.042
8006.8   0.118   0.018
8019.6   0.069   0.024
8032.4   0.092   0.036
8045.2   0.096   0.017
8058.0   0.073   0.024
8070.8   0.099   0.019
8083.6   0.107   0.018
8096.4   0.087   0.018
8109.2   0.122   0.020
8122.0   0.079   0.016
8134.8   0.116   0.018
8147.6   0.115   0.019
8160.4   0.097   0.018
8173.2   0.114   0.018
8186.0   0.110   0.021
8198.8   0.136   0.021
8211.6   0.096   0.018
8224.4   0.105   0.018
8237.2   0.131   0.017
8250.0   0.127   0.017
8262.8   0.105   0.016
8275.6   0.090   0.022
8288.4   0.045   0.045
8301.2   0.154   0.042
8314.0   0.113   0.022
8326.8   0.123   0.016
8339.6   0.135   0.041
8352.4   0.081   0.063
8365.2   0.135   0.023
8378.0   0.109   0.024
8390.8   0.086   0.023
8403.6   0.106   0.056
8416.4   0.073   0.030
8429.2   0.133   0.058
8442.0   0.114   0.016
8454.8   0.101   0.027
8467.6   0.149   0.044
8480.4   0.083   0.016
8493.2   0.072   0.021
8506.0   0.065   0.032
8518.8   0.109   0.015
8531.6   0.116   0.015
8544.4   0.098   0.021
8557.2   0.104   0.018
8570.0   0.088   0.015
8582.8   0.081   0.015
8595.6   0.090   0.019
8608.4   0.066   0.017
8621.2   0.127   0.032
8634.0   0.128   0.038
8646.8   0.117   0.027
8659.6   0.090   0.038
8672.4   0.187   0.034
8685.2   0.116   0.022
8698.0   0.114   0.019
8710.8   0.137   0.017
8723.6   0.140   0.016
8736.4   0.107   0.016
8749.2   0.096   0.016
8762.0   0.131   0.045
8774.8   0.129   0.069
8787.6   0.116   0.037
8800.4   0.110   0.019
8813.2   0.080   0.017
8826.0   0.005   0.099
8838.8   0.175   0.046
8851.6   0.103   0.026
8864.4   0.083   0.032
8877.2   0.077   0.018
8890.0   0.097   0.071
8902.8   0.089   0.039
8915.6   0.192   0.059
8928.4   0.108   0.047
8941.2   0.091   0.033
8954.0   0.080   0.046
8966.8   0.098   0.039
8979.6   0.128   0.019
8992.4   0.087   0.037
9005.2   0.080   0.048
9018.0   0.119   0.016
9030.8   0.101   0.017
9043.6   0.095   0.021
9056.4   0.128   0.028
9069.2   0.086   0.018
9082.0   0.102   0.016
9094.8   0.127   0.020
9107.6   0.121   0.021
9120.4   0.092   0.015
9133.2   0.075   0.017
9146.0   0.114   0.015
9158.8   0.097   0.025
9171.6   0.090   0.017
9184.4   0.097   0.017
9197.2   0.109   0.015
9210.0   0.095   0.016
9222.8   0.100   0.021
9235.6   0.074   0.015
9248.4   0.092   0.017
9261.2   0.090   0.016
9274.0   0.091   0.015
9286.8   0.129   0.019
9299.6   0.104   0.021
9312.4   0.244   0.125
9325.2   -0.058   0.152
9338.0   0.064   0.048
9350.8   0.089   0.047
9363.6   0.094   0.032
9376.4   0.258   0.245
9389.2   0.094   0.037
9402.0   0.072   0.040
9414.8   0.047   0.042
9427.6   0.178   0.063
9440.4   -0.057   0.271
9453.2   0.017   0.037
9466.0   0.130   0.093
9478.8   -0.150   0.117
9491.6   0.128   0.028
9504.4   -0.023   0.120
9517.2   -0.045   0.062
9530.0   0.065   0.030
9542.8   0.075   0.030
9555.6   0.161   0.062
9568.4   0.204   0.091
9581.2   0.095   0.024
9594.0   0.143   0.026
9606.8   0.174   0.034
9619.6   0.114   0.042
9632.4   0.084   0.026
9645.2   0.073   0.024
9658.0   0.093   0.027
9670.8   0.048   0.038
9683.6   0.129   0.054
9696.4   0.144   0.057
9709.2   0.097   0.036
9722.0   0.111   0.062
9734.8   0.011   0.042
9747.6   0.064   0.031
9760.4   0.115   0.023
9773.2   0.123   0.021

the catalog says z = 2.57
